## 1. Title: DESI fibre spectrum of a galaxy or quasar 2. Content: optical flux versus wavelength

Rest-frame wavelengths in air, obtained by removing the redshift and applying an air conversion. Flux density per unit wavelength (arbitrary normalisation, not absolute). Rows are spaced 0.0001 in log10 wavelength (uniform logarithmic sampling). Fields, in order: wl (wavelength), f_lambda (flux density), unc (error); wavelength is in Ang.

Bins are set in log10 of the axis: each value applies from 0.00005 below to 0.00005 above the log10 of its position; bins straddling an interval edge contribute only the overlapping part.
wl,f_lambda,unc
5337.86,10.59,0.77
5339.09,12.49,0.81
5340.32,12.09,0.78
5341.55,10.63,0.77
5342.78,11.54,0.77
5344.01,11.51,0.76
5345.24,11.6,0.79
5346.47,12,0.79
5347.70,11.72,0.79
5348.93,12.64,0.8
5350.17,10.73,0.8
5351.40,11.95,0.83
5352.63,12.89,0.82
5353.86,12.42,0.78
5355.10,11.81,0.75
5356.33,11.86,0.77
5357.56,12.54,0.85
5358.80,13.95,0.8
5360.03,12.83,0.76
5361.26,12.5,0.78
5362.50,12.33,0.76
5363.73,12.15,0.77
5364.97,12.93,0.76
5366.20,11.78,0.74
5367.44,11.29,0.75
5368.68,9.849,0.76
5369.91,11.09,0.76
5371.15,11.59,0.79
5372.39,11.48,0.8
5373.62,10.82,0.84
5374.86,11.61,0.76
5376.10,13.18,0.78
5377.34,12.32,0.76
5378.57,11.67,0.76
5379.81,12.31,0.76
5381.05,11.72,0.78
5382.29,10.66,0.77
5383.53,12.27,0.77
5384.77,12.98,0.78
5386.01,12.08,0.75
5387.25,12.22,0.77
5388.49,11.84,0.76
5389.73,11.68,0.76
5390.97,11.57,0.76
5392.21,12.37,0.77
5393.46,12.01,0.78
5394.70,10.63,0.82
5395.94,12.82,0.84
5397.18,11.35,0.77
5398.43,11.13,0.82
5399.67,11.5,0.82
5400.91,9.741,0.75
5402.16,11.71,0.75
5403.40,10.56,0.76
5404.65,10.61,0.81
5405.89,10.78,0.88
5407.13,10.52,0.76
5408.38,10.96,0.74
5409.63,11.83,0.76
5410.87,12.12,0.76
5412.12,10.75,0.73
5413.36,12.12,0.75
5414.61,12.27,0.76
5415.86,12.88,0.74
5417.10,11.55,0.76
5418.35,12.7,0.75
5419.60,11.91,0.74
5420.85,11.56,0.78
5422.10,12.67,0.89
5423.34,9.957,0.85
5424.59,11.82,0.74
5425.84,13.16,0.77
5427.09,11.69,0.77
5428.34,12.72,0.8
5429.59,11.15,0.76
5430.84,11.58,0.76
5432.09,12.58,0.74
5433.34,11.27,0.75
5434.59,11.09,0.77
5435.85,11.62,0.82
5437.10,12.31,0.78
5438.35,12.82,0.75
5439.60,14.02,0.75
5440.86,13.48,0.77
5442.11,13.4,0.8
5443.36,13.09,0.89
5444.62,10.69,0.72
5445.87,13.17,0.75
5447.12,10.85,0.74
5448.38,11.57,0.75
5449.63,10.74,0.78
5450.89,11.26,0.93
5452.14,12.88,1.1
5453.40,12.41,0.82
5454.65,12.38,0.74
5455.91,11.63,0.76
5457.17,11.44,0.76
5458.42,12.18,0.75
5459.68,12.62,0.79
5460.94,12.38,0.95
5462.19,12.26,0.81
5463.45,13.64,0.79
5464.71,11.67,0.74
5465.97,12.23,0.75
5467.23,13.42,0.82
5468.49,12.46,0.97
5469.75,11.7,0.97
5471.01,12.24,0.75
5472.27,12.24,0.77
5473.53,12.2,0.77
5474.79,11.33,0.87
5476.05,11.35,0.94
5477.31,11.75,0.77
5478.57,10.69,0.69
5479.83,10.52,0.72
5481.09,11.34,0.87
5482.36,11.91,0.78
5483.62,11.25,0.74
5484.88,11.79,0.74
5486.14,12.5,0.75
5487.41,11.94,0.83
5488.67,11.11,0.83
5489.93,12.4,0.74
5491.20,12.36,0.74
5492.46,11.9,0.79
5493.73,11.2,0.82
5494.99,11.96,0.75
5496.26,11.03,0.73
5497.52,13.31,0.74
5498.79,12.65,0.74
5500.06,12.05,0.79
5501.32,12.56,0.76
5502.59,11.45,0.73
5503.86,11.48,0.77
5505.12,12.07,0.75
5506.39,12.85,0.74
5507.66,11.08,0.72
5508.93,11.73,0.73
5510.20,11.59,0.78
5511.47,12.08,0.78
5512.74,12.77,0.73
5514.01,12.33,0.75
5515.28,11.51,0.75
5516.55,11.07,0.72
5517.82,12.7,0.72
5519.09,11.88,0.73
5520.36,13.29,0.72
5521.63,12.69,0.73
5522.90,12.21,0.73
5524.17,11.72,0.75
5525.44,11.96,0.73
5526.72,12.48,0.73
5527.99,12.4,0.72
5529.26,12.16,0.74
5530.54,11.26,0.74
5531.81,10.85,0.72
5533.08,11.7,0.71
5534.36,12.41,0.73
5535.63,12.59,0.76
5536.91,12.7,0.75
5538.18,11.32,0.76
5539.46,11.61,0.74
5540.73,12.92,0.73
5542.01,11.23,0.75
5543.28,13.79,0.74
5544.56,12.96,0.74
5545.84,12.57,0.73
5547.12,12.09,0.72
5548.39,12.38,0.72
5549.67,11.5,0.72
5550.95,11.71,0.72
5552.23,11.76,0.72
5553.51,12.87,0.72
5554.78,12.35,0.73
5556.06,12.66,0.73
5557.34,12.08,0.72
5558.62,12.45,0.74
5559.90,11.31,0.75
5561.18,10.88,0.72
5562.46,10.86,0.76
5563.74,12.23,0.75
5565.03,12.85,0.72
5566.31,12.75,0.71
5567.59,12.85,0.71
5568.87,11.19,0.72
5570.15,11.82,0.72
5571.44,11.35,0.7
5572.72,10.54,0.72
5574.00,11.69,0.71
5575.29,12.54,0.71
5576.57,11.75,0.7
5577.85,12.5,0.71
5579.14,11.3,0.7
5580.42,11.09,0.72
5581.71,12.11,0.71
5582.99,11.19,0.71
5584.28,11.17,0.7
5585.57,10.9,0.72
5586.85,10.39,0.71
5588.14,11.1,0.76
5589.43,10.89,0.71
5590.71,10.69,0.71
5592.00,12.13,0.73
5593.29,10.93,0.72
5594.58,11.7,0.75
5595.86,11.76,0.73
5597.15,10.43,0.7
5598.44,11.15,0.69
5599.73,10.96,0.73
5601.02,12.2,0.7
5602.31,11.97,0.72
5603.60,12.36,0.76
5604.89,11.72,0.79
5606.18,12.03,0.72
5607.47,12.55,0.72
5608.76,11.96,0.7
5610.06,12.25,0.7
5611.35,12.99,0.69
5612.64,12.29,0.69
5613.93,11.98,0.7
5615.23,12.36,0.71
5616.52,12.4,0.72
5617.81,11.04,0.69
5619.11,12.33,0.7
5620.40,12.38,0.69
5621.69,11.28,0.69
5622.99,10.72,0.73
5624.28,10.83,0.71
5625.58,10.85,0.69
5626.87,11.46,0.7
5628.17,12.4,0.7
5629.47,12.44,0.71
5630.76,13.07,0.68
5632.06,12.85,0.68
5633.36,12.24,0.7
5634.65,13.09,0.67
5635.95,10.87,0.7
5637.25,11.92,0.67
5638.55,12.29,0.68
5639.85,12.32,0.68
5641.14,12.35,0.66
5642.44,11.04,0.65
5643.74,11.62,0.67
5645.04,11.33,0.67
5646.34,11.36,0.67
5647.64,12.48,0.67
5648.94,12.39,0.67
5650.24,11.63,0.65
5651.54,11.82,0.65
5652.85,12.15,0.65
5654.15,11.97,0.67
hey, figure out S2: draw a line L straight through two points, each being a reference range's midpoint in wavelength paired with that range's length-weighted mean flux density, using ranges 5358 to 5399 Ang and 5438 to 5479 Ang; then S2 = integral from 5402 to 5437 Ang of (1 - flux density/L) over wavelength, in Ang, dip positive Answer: 1.2 Ang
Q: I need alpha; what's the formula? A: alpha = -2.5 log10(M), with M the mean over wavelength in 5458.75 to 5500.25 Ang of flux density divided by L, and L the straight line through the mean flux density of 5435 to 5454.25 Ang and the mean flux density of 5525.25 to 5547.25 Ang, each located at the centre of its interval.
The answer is 0.02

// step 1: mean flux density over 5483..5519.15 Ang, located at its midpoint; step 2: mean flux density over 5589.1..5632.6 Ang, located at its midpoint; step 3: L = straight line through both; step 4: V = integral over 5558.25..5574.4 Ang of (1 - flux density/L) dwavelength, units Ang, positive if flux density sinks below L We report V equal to 0.17 Ang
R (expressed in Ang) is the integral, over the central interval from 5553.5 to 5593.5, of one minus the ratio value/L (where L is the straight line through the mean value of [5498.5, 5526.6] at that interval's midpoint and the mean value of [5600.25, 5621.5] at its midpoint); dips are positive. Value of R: 1.5 Ang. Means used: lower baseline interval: 12.1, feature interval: 11.7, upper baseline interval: 12.2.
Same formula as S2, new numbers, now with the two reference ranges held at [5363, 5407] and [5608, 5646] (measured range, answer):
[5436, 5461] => -1.2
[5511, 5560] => -1.4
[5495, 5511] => -0.3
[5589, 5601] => 0.7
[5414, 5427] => -0.4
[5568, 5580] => 0.2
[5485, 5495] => -0.1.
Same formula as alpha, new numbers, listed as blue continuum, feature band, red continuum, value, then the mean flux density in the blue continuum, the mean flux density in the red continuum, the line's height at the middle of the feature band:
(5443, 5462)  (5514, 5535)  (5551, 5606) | -0.02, 11.9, 11.7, 11.8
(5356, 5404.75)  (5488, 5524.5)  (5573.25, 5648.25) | -0.02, 11.8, 11.8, 11.8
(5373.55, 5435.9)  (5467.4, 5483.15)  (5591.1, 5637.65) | 0.01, 11.7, 11.9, 11.8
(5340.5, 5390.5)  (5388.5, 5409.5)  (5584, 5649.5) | 0.06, 11.9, 11.8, 11.9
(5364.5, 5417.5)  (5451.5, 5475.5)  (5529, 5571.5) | -0.04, 11.6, 12.1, 11.8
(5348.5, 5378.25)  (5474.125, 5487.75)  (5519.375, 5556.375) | 0.06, 12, 12.2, 12.1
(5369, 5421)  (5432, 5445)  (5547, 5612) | -0.07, 11.6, 11.7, 11.7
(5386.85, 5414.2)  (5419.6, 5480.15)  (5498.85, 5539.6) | -0.04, 11.4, 12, 11.7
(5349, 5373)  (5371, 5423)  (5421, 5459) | 0.03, 12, 12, 12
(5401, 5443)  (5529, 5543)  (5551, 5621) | -0.01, 11.9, 11.8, 11.8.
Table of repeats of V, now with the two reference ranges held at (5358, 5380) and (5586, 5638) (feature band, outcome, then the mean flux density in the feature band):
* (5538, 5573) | -0.7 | 12.1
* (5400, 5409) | 0.9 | 10.7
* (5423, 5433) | 0.1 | 11.9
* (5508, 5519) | -0.1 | 11.9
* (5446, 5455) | 0.1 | 11.8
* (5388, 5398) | 0.2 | 11.8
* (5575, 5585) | 0.1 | 11.7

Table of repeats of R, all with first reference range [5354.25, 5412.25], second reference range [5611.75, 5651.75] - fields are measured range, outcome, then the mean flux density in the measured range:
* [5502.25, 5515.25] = -0.1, 11.9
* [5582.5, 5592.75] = 0.7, 11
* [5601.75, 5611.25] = -0.2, 12.2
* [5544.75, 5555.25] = -0.3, 12.2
